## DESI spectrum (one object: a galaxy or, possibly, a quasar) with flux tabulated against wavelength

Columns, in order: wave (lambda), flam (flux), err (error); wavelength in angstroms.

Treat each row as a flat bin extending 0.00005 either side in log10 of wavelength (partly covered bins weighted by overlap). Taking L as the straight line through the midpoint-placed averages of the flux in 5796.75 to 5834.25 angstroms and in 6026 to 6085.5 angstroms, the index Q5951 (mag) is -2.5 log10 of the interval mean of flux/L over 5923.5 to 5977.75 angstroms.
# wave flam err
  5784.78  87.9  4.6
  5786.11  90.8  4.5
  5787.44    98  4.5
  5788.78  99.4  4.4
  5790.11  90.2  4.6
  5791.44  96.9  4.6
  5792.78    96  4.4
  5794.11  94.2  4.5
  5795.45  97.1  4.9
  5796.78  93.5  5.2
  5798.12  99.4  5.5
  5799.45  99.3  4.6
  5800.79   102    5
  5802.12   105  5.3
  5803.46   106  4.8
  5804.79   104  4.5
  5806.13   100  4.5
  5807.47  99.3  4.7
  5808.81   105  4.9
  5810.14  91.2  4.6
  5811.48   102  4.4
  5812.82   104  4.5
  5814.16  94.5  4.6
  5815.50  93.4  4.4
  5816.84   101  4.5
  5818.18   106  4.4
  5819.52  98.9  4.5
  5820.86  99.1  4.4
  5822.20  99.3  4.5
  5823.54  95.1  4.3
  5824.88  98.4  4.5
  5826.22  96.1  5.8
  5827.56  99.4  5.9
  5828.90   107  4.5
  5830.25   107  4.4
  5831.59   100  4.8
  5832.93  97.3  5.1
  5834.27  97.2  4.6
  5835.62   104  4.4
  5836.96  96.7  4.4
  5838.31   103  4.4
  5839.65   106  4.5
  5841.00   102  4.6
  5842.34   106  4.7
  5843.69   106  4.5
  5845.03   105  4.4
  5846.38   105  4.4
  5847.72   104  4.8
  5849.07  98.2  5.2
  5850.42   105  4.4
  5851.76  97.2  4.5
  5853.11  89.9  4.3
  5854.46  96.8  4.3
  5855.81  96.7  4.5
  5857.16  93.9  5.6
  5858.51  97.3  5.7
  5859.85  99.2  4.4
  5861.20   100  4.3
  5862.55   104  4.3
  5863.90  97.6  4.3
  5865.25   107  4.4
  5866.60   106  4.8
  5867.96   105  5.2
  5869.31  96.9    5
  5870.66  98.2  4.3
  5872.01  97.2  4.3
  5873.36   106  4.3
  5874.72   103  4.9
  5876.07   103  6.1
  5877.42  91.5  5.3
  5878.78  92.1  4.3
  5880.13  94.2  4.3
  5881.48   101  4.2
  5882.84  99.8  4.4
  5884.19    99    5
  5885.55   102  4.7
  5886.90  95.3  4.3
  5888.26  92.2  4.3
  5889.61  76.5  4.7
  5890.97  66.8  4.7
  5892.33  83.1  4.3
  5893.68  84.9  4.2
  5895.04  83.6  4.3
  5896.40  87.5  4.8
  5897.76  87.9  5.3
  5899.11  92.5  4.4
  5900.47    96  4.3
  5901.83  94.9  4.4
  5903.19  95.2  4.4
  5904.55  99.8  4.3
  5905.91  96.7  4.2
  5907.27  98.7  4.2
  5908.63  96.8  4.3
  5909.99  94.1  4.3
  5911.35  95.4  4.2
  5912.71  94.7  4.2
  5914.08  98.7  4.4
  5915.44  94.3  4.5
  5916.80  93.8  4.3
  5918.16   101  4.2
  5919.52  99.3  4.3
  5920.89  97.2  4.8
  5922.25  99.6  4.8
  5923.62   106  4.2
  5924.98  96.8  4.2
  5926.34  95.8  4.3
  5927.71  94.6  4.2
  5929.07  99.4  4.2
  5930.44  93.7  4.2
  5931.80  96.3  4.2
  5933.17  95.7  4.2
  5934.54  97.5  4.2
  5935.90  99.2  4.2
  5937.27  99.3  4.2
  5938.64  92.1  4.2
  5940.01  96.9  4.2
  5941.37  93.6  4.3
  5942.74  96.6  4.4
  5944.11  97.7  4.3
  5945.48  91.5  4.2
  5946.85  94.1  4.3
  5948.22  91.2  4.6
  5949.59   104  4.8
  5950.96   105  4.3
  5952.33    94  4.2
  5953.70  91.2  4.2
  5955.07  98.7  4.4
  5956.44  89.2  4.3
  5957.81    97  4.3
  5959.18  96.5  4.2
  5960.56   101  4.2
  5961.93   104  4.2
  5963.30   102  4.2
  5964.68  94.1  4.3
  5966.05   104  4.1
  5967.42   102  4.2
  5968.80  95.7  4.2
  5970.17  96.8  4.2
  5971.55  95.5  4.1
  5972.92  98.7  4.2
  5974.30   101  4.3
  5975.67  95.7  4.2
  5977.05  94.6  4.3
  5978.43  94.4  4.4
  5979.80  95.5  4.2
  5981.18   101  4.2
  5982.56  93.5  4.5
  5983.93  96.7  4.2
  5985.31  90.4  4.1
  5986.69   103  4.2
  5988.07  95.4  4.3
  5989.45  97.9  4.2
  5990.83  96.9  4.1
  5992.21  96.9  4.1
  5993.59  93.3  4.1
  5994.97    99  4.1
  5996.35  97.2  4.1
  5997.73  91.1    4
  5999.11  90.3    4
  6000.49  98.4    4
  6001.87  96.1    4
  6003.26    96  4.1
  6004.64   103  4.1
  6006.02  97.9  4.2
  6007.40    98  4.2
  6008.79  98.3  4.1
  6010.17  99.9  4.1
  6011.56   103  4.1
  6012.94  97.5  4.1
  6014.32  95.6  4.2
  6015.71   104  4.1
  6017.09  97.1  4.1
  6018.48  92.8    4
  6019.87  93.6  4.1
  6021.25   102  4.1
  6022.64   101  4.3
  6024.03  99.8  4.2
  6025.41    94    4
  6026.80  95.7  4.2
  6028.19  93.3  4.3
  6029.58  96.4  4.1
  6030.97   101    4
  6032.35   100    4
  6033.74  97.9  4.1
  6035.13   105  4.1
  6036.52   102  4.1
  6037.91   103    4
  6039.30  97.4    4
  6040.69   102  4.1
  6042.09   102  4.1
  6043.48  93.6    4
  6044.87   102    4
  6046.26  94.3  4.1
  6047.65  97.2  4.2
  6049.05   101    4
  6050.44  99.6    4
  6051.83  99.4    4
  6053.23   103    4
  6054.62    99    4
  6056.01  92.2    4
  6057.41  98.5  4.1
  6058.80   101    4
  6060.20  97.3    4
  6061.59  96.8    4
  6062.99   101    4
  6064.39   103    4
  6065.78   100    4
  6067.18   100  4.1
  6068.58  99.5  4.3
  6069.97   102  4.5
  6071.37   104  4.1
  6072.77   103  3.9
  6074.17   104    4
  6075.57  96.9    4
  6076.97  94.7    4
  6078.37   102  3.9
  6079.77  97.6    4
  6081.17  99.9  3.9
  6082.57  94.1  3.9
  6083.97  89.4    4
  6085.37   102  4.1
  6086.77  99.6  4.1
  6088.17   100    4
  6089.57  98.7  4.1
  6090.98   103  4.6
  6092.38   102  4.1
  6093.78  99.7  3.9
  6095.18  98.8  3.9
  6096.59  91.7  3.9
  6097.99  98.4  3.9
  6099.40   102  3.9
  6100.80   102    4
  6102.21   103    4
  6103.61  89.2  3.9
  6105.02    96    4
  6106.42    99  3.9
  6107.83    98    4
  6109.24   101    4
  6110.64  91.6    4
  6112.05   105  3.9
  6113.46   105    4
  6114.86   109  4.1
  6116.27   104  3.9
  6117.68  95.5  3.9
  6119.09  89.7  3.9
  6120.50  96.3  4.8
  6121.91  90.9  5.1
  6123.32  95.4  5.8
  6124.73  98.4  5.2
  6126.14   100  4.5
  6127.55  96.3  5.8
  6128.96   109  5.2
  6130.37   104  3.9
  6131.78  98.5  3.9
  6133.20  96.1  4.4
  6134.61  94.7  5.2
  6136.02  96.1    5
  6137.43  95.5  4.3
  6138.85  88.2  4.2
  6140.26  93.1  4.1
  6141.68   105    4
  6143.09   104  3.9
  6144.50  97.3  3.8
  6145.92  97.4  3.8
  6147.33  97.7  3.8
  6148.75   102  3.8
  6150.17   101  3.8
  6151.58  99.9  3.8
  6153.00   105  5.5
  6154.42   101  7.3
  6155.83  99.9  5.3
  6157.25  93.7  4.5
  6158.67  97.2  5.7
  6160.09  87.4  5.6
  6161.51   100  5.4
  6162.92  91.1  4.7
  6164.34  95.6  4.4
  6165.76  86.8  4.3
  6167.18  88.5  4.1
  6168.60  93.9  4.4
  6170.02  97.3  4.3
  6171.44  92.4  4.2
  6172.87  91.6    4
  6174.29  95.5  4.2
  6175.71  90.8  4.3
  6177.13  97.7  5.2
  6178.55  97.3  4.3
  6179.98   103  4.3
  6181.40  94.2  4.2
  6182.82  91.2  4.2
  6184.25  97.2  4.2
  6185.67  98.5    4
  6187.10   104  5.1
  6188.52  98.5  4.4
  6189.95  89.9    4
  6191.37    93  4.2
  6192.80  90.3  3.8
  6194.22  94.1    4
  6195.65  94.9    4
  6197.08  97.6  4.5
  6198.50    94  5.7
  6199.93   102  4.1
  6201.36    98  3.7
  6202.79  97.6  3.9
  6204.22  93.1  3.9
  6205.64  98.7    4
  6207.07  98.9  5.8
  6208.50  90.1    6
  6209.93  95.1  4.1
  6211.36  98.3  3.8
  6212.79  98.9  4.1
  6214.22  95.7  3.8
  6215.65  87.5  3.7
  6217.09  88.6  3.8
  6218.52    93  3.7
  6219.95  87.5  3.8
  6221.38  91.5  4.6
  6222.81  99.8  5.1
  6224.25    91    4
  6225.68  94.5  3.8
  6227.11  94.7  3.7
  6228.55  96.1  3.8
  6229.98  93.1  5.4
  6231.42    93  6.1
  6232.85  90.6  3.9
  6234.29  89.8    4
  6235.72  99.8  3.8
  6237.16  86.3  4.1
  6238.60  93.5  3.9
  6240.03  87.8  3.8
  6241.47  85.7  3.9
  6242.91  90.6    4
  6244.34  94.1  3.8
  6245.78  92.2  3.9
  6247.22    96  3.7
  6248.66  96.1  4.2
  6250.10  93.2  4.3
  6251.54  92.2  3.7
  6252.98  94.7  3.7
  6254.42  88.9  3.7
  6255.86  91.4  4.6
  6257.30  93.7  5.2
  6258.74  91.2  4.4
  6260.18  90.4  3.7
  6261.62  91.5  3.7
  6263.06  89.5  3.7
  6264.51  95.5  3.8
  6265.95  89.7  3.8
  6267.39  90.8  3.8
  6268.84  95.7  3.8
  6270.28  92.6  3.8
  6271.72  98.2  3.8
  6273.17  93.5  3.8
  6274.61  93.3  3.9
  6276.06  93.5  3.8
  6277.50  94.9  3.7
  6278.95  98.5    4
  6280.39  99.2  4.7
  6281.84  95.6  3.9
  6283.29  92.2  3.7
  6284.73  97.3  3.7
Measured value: 0.03 mag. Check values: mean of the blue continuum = 100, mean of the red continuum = 99.1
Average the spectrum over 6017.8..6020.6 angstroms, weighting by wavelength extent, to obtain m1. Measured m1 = 93.4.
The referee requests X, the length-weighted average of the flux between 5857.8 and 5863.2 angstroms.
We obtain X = 100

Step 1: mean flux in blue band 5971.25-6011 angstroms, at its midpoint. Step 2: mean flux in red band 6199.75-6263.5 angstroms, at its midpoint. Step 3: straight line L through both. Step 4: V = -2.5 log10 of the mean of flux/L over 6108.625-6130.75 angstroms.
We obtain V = -0.05 mag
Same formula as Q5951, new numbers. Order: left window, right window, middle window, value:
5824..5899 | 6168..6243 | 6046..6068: -0.036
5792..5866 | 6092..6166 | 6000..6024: 0.004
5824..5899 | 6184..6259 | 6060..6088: -0.044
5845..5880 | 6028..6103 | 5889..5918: 0.095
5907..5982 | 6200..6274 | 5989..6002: 0.009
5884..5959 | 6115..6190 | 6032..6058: -0.040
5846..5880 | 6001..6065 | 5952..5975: 0.014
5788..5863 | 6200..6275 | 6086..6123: -0.038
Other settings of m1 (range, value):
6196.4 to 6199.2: 96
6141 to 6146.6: 101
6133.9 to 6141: 93.6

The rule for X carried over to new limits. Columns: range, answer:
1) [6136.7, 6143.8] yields 97.2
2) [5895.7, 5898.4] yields 87.5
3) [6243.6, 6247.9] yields 94.1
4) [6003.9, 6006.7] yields 101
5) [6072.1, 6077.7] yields 99.6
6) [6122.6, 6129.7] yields 99.9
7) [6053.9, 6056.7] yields 96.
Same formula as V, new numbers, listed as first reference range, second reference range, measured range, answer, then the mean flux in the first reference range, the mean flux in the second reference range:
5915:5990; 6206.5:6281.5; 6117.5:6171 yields -0.03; 97.1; 93.1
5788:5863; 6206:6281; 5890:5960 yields 0.04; 99.8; 93.1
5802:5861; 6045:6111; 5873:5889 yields 0.02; 100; 98.9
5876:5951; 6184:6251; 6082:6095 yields -0.05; 94.8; 94.1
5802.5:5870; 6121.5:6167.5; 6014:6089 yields -0.01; 101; 97.3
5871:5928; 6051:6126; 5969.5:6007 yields 0.00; 94.7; 98.9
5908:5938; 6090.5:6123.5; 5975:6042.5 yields 0.00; 97.2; 98.6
